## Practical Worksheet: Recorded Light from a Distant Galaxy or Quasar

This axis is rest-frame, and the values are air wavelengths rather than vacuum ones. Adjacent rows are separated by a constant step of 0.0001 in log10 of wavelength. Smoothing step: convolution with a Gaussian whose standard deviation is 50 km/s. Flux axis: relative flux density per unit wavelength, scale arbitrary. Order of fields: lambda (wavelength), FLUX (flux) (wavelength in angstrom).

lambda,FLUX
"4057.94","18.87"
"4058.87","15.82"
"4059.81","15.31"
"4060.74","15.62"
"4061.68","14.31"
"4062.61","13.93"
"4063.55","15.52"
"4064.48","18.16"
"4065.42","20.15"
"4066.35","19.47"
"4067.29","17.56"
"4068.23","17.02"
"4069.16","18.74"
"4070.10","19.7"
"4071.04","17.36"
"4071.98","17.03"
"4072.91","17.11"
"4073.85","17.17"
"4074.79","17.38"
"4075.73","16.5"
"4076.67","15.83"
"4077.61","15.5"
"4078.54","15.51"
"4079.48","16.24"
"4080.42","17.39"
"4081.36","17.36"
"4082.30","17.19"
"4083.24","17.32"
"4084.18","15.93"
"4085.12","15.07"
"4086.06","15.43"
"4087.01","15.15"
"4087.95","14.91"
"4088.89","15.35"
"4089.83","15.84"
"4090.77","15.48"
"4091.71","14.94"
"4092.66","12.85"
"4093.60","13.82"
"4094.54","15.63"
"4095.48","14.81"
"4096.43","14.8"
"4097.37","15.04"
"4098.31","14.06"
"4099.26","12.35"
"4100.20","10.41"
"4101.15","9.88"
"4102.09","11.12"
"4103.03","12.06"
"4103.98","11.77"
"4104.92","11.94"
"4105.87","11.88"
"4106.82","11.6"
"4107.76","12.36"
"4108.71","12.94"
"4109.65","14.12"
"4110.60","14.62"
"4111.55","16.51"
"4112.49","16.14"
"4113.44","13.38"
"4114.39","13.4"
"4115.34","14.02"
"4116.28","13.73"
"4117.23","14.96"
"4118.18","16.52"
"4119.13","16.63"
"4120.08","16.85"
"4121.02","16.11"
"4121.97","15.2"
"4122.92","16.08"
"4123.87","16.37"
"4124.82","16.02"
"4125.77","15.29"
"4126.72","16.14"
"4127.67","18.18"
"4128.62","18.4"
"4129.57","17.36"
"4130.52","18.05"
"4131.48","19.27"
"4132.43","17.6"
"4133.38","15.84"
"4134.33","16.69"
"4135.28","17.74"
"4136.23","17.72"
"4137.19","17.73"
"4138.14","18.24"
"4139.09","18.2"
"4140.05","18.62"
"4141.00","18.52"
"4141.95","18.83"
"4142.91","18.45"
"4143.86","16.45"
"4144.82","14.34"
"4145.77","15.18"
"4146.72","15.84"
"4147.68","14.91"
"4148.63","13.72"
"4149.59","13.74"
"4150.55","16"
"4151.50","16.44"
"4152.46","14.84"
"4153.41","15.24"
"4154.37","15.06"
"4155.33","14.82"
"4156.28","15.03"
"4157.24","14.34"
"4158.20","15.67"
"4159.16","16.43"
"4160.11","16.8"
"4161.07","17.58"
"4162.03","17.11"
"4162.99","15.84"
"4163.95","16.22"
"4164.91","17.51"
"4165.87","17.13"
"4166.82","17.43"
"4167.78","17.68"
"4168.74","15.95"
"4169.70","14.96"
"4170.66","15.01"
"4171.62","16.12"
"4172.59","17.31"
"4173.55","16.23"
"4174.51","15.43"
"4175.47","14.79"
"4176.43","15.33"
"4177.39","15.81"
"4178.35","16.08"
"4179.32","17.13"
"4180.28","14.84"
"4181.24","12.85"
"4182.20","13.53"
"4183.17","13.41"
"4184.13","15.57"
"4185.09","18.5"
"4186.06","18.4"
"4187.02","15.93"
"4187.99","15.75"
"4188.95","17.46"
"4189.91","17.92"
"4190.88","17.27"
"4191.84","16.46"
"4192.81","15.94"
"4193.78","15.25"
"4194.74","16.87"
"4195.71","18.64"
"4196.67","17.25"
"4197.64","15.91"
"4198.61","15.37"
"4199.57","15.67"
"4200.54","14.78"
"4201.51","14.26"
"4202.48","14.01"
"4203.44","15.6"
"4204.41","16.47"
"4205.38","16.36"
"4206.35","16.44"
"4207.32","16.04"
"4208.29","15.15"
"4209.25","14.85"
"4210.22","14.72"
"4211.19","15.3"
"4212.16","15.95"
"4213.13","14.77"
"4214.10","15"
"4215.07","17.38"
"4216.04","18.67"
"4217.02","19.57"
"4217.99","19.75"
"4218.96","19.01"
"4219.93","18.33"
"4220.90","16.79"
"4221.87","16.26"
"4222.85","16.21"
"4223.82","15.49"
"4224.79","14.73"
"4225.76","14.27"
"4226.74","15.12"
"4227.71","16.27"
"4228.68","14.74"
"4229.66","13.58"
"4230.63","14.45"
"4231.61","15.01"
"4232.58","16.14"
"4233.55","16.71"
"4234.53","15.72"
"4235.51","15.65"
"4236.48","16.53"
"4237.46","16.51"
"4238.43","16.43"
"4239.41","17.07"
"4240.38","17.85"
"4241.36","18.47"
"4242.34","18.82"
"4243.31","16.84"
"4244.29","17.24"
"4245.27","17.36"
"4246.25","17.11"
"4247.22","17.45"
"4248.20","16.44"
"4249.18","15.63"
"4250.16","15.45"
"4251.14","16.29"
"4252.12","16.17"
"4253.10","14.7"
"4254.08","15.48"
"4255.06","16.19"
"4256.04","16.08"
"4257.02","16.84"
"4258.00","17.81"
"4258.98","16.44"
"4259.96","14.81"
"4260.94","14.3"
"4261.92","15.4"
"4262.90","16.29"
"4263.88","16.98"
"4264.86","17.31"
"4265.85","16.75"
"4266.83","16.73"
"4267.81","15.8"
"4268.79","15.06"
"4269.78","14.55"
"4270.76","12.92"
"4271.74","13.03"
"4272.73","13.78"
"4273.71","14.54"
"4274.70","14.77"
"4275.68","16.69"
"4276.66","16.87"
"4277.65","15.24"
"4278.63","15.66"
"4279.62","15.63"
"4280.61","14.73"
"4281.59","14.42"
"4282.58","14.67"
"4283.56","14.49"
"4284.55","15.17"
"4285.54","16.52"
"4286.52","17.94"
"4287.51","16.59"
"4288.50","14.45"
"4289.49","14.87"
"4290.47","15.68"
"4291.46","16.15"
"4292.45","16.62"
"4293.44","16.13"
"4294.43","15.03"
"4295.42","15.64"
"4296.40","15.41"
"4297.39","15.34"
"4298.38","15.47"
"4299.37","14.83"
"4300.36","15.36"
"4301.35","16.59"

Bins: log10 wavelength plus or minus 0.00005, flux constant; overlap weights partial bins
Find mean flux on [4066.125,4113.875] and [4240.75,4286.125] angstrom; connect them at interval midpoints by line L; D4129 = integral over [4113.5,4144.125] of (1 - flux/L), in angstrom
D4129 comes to -3.1 angstrom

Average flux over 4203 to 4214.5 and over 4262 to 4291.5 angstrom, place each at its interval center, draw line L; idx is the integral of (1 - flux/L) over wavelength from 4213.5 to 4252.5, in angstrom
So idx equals -2.6 angstrom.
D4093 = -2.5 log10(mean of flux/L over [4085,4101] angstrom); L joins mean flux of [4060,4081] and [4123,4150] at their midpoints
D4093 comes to 0.18 mag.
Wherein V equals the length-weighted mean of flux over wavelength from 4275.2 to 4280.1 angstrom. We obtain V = 16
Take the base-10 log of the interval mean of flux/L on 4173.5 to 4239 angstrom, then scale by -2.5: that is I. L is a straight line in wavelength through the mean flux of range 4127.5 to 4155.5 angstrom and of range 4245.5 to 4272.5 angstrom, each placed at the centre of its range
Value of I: 0.02 mag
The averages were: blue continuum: 16.7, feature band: 16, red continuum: 15.8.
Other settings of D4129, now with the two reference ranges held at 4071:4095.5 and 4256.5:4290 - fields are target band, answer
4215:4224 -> -1.3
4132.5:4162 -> -1.0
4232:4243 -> -0.9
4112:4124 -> 0.4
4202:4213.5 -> 0.1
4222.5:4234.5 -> 0.3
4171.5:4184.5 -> 0.4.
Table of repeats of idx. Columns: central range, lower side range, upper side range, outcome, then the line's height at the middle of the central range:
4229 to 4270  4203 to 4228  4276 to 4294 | -0.6 angstrom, 16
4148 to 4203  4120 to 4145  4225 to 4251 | 3.0 angstrom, 16.8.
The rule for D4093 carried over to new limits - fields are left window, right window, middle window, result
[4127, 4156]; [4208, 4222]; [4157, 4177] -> 0.03 mag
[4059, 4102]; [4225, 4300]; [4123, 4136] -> -0.09 mag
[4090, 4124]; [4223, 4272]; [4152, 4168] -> -0.10 mag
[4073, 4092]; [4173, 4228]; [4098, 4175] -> 0.03 mag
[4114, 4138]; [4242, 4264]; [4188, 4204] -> 0.02 mag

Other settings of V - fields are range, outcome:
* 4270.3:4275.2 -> 13.8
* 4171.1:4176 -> 15.9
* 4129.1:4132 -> 18.2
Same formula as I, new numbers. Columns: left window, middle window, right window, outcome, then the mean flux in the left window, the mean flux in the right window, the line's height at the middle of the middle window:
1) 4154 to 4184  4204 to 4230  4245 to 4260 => -0.01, 15.8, 16.3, 16.1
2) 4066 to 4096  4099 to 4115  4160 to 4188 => 0.26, 16.3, 16.1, 16.2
